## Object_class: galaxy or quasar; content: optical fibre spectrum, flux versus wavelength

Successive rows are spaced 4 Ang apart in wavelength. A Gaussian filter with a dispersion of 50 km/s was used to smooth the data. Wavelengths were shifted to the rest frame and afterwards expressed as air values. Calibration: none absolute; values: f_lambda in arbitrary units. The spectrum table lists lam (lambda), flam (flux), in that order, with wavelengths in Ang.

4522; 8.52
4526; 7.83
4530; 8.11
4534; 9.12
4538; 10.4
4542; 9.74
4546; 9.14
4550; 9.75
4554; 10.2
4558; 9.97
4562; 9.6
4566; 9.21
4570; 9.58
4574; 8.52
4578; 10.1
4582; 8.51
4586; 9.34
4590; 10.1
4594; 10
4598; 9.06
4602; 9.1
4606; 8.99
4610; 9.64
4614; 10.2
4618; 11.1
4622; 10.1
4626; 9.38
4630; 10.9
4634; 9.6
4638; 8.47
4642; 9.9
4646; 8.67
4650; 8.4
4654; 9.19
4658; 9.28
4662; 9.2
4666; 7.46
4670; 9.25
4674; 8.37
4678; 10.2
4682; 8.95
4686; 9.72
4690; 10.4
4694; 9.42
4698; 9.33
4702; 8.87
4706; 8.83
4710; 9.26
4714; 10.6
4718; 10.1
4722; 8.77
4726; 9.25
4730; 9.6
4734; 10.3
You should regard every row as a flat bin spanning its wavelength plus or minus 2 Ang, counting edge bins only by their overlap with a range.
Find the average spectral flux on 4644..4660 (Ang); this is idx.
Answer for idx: 8.88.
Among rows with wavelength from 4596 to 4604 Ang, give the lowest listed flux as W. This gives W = 9.06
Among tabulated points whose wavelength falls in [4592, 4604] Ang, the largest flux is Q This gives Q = 10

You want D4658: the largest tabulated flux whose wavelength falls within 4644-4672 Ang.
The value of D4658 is 9.28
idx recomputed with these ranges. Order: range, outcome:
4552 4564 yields 9.92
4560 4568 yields 9.41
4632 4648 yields 9.16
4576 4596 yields 9.61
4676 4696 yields 9.74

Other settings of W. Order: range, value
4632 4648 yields 8.47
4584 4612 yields 8.99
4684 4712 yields 8.83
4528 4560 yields 8.11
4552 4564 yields 9.6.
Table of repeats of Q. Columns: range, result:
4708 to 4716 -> 10.6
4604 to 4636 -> 11.1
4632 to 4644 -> 9.9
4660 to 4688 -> 10.2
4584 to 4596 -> 10.1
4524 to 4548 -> 10.4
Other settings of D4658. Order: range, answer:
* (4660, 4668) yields 9.2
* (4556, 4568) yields 9.97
